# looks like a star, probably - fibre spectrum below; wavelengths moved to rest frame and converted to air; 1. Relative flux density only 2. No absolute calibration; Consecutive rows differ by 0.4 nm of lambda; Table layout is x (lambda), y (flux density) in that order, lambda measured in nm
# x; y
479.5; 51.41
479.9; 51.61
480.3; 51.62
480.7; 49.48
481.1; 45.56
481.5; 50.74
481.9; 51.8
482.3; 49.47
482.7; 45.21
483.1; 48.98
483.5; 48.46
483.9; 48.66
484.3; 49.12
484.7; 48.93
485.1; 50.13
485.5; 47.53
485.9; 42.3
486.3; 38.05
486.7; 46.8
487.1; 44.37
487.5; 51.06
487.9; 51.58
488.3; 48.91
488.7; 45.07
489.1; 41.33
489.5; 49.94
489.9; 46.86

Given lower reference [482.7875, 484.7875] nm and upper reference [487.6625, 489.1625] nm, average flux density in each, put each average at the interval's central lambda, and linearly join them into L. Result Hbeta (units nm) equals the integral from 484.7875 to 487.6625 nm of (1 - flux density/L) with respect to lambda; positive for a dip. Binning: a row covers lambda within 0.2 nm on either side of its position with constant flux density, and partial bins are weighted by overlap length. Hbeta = 0.13 nm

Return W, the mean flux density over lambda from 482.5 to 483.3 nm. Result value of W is 47.1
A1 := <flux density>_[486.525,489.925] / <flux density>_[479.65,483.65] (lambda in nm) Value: 1.0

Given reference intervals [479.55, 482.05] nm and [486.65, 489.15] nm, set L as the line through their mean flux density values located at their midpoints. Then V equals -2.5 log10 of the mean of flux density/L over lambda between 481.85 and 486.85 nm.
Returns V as 0.04 mag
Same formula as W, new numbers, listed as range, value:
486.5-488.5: 48.5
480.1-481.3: 48.9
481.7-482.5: 50.6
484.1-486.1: 47.6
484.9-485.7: 48.8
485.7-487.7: 44.5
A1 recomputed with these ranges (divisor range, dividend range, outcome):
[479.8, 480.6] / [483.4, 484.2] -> 0.95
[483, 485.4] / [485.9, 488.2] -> 0.94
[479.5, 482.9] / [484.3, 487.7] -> 0.93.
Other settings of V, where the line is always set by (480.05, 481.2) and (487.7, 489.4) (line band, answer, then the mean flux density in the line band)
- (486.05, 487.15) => 0.11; 42.9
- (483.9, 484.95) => -0.02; 49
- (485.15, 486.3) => 0.08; 44.4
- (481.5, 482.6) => -0.03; 50.2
